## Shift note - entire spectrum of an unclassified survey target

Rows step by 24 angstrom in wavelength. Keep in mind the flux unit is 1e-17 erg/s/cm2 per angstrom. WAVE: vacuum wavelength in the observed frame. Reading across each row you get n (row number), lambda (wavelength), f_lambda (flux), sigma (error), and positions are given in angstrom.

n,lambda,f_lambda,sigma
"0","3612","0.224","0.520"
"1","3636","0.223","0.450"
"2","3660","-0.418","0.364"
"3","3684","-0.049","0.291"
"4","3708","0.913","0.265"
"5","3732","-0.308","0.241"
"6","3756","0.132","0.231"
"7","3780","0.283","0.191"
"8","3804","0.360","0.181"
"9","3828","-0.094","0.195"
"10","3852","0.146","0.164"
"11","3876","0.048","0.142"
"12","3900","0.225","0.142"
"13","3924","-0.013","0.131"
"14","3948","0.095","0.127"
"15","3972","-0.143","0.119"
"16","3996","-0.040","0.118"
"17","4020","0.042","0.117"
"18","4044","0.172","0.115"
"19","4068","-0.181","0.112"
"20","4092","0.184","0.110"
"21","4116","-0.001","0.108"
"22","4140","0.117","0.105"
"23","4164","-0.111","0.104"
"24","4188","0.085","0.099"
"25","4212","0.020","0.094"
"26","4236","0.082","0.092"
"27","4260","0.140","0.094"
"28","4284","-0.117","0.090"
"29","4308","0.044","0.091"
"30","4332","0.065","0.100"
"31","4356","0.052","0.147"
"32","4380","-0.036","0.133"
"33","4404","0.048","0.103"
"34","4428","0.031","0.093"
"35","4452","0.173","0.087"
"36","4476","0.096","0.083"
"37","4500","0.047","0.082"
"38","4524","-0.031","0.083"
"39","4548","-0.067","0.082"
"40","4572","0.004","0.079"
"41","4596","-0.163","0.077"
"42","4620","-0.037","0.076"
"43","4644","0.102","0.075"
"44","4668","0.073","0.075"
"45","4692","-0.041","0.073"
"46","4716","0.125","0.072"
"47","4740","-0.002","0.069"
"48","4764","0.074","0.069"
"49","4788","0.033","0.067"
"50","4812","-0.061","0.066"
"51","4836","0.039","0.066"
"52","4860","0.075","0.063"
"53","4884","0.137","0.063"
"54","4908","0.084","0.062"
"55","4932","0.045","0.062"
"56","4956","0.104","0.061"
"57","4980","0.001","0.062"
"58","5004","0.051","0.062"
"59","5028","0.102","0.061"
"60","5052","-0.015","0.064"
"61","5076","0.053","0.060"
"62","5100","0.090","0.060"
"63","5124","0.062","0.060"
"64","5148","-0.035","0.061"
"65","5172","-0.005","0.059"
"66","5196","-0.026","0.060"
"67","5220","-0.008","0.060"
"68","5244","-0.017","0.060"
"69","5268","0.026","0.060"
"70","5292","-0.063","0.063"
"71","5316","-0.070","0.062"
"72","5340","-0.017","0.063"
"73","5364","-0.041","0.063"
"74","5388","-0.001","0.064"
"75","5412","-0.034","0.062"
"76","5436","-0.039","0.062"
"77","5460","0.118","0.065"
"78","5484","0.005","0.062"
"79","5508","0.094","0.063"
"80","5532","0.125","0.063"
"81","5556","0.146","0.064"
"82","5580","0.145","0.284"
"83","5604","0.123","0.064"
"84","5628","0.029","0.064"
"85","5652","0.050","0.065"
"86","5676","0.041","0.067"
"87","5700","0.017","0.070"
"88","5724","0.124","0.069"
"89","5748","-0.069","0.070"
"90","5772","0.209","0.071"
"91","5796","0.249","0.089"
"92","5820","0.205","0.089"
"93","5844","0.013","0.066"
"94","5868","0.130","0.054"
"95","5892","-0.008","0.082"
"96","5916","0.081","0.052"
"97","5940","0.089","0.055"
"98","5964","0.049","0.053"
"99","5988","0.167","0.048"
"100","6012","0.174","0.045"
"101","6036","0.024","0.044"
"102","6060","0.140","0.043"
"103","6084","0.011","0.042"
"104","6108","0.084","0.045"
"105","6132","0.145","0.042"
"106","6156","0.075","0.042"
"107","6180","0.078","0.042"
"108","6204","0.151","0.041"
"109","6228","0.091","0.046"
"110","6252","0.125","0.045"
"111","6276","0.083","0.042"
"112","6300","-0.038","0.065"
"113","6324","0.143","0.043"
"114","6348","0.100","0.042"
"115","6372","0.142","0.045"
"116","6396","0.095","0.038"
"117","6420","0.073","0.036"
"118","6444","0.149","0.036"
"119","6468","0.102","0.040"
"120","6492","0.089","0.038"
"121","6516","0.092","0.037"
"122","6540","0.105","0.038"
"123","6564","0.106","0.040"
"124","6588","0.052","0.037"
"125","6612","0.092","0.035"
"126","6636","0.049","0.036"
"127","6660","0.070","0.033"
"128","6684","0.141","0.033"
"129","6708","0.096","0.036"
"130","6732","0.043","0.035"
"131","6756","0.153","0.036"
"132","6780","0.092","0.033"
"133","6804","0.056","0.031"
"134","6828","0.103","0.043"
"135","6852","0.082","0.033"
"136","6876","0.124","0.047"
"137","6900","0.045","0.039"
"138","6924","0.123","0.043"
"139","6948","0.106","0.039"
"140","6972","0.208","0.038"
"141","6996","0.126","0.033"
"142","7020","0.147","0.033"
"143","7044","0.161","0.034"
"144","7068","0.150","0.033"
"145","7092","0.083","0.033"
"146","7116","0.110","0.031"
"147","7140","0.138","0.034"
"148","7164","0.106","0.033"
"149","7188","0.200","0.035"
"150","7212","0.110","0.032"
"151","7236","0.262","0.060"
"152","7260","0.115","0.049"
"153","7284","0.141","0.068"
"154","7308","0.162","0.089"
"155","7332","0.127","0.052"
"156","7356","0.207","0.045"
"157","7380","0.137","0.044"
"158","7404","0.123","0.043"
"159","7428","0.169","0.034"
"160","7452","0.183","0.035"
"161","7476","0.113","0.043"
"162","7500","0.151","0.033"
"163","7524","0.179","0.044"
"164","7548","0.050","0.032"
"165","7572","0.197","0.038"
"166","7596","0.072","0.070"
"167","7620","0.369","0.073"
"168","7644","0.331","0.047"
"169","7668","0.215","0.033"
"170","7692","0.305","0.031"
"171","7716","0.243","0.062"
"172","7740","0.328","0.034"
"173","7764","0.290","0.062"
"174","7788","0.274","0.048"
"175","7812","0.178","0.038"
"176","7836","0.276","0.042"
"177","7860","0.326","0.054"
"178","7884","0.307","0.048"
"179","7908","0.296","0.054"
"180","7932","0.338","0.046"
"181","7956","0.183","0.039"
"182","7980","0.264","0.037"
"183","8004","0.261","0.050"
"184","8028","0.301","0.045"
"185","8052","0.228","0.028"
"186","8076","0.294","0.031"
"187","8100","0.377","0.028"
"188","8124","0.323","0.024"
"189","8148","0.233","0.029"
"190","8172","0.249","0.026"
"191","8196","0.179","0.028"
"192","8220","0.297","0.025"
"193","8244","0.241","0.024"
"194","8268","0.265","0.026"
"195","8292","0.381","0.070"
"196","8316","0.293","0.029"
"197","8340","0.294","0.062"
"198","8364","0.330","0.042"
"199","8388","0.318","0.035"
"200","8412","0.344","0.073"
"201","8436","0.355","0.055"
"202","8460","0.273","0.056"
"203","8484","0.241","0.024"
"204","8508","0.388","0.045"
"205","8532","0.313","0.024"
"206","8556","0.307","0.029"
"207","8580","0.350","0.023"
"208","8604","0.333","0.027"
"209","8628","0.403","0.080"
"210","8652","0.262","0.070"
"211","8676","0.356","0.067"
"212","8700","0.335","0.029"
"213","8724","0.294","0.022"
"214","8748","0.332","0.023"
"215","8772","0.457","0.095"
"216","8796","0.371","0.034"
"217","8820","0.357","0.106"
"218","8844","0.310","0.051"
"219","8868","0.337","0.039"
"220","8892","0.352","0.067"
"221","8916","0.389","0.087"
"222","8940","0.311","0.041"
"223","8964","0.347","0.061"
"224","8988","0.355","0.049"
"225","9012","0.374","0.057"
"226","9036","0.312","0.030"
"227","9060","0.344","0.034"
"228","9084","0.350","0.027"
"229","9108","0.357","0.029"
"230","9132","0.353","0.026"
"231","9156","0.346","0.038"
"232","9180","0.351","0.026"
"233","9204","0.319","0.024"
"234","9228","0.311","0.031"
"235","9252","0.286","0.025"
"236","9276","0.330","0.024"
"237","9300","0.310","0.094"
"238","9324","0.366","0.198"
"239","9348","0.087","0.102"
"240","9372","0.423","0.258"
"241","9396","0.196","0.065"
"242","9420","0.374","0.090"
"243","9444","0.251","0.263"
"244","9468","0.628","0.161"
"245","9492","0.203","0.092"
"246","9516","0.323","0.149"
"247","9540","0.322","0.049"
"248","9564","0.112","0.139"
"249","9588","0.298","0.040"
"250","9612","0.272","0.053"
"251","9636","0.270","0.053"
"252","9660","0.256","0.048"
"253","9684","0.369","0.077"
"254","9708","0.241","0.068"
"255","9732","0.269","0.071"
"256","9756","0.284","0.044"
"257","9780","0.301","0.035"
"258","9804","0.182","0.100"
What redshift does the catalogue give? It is 0.902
